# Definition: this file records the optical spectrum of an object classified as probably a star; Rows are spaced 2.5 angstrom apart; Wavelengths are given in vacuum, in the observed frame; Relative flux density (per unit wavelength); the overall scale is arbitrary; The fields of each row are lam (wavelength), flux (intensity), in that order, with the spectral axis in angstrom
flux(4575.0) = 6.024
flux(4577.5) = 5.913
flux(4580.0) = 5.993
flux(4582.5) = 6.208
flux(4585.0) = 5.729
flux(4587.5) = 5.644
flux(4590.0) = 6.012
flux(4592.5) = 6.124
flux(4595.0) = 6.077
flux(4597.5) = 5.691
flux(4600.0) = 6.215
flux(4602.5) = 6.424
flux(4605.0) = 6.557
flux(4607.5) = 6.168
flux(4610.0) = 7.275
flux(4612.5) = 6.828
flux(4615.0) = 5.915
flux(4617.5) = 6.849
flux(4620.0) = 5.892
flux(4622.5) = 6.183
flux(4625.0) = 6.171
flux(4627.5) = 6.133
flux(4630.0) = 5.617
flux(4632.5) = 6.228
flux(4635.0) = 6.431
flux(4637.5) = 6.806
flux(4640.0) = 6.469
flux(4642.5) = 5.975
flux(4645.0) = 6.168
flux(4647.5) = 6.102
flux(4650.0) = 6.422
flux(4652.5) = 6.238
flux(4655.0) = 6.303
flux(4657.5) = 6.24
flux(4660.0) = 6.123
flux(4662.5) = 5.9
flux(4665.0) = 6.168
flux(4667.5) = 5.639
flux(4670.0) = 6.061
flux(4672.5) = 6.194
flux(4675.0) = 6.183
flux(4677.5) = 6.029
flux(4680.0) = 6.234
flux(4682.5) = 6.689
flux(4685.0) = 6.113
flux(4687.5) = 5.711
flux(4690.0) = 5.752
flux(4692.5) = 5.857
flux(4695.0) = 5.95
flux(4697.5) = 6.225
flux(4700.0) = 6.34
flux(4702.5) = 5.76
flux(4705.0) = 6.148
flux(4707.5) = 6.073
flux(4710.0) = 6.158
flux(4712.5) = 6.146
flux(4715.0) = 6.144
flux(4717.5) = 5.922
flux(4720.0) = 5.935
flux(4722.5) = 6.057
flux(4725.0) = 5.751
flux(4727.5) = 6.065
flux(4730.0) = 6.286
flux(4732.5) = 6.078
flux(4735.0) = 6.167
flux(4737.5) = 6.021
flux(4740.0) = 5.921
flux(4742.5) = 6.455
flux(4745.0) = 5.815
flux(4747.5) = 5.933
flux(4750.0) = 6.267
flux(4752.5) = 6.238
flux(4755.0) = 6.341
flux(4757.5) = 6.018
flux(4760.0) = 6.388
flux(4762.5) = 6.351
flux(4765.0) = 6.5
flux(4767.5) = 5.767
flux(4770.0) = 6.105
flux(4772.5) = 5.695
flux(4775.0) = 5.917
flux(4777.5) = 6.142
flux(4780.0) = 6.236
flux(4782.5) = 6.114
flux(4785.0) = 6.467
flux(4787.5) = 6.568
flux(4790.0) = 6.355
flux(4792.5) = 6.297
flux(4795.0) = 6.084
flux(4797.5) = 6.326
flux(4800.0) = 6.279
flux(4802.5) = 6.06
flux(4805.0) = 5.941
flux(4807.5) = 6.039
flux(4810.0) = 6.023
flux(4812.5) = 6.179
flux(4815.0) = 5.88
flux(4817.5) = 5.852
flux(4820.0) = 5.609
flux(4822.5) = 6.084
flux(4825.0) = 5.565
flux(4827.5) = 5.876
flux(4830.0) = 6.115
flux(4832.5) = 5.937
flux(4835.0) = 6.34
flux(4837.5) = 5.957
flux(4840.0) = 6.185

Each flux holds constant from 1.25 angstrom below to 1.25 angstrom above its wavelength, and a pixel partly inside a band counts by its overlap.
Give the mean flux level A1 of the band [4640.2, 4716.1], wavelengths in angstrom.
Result 6.11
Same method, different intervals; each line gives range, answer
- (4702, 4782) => 6.09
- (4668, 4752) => 6.07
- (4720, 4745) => 6.07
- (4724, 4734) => 6.06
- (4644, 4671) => 6.12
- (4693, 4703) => 6.08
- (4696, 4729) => 6.06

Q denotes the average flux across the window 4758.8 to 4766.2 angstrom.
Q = 6.41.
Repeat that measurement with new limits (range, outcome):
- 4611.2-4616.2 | 6.39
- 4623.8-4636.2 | 6.11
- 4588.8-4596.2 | 6.07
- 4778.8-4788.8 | 6.35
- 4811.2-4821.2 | 5.88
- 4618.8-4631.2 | 6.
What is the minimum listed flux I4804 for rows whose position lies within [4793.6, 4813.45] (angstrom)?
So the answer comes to 5.941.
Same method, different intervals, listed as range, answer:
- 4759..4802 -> 5.695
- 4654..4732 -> 5.639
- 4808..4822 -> 5.609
